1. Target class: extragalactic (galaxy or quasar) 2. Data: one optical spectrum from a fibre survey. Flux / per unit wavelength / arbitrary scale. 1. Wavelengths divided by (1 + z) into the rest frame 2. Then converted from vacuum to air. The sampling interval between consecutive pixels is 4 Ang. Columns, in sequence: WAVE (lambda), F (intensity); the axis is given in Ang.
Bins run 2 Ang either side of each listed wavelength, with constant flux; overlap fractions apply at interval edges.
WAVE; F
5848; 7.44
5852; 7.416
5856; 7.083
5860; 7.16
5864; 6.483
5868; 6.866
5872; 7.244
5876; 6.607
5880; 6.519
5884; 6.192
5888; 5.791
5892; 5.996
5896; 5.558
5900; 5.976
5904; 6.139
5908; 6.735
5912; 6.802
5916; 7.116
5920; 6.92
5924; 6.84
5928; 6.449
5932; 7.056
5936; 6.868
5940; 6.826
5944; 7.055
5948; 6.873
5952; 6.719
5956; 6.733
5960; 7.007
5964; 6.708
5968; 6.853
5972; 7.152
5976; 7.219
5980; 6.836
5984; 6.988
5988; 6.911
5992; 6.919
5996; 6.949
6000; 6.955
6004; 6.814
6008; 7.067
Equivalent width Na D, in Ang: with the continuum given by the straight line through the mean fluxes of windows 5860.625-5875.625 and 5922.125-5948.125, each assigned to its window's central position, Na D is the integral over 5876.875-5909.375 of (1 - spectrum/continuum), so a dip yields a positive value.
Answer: 3.5 Ang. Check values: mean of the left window 6.86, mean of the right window 6.85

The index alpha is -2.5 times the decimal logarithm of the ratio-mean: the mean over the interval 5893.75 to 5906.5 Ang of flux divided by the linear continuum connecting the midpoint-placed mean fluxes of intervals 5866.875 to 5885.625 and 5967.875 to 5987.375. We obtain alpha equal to 0.144 mag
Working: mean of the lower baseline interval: 6.69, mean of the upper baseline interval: 7.02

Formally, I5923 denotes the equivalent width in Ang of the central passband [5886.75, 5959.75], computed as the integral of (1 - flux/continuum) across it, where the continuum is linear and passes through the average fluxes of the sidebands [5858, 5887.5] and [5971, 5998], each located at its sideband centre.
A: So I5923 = 2.4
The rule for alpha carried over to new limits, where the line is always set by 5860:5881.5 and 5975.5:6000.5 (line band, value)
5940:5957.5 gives 0.01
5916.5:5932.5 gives 0.01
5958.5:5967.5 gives 0.01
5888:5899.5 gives 0.17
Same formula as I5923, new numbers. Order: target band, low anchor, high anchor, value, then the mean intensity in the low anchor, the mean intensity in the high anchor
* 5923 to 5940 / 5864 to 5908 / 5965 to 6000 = -0.5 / 6.32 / 6.97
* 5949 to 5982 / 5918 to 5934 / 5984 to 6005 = -0.1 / 6.82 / 6.92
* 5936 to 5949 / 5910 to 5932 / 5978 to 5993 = -0.1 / 6.85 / 6.91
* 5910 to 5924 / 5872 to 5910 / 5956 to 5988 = -1.0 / 6.22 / 6.95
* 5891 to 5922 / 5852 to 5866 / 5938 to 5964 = 2.2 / 6.98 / 6.86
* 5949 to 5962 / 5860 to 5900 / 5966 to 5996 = 0.0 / 6.38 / 6.98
